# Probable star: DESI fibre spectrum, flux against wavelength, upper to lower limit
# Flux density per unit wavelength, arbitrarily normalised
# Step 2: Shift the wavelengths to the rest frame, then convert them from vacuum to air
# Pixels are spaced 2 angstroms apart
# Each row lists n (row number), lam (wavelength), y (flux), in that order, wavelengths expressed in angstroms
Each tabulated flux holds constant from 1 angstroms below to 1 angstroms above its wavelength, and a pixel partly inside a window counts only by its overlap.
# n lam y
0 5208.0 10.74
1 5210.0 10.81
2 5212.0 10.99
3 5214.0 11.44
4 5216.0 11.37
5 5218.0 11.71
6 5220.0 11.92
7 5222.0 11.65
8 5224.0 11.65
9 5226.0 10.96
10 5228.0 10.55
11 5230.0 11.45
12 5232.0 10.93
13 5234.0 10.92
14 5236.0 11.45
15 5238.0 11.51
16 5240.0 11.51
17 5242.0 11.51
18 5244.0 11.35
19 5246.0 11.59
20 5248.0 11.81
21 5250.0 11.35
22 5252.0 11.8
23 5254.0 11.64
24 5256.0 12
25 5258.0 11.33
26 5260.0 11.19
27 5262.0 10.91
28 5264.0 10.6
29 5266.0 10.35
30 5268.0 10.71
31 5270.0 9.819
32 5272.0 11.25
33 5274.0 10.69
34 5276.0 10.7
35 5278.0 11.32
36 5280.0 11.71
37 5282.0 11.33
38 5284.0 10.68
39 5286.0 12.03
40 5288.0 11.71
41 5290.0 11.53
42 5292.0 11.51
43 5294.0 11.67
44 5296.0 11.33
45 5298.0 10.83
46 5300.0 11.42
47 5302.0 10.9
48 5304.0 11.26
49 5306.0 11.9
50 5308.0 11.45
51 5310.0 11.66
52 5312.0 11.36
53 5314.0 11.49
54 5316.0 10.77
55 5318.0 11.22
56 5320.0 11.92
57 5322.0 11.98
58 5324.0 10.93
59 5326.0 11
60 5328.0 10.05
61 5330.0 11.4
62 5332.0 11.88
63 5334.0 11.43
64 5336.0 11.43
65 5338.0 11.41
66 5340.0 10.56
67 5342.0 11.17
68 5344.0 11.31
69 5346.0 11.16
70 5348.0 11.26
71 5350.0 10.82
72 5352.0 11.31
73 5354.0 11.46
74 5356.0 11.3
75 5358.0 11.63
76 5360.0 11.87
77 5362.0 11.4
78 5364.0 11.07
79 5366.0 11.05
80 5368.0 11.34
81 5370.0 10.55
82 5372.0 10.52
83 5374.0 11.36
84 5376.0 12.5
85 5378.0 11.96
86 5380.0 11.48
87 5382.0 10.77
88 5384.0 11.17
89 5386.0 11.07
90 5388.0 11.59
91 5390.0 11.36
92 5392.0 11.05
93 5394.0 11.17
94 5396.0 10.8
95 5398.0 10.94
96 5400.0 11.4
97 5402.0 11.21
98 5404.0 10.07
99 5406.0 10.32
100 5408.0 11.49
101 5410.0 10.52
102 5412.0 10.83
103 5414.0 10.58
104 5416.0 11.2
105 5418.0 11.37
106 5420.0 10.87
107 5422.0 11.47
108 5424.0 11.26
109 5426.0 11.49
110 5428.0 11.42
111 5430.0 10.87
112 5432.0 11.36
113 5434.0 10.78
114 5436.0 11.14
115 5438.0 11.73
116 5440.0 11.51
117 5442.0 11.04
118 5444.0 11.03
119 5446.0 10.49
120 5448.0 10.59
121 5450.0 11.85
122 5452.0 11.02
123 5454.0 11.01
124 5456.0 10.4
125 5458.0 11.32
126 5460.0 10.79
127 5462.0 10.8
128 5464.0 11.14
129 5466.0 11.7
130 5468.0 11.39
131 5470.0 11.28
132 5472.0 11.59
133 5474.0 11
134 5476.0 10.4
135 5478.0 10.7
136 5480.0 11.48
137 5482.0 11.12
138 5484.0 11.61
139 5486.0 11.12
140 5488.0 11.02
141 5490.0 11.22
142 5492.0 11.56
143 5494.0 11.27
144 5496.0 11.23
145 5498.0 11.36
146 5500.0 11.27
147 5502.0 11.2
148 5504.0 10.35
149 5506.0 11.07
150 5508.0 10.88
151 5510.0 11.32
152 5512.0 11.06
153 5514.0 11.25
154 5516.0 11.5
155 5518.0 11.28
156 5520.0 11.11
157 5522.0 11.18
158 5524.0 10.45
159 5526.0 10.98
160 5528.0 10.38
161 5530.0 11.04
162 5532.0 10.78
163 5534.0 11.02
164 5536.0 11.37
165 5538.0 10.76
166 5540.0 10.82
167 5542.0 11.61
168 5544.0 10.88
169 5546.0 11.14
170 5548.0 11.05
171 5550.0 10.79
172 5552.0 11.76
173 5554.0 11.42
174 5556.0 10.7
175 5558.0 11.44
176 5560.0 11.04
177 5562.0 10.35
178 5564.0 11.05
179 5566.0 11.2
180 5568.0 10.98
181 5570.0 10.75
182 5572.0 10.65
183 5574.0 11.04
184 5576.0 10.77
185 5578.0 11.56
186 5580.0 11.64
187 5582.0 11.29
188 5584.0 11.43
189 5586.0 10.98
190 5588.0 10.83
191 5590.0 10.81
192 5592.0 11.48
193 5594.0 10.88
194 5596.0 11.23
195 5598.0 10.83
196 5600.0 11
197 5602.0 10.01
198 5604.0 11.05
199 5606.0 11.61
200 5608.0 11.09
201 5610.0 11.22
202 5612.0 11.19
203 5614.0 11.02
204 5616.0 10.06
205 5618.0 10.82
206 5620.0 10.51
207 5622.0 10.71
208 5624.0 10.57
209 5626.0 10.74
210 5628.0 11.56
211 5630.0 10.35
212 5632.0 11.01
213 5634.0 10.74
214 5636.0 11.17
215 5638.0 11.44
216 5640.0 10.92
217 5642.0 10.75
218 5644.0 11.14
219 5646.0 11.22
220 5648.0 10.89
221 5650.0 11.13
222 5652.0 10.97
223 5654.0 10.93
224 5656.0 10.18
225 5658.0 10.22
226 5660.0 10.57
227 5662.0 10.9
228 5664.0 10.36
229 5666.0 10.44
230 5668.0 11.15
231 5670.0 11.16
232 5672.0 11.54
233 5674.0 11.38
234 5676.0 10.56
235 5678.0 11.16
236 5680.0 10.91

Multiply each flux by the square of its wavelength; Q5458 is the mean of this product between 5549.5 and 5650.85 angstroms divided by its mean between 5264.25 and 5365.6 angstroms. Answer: 1.1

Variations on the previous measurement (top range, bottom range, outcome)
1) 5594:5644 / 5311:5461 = 1.06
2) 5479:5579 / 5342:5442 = 1.04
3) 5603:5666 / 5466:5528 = 1.02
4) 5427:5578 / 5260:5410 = 1.05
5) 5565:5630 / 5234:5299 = 1.10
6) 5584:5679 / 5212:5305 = 1.11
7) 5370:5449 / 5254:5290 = 1.05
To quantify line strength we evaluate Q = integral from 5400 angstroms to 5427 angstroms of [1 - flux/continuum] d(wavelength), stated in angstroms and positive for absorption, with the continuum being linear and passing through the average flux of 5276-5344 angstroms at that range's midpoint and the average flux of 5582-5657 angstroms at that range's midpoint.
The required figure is 0.5 angstroms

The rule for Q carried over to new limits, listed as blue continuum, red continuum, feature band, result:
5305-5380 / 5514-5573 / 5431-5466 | 0.3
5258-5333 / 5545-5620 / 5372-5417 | 0.1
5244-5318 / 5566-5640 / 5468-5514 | -0.3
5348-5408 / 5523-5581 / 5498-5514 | 0.0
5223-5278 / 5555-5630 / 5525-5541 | 0.2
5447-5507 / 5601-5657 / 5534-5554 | -0.2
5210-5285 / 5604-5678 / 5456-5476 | -0.2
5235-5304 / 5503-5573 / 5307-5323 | -0.4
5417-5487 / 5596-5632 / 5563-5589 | -0.4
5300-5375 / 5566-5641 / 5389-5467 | 0.7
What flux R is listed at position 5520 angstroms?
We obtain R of 11.11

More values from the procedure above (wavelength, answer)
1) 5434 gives 10.78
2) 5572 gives 10.65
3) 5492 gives 11.56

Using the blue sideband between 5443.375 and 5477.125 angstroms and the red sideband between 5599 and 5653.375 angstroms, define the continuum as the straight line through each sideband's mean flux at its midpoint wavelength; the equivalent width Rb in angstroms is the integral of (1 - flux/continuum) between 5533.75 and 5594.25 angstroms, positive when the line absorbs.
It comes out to -0.6 angstroms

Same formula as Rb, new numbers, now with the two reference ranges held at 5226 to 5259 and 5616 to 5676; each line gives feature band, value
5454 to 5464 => 0.21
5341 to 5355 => 0.06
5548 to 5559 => -0.22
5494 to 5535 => -0.01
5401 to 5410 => 0.35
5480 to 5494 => -0.27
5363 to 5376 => 0.16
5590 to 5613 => -0.26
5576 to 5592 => -0.39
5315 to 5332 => 0.14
